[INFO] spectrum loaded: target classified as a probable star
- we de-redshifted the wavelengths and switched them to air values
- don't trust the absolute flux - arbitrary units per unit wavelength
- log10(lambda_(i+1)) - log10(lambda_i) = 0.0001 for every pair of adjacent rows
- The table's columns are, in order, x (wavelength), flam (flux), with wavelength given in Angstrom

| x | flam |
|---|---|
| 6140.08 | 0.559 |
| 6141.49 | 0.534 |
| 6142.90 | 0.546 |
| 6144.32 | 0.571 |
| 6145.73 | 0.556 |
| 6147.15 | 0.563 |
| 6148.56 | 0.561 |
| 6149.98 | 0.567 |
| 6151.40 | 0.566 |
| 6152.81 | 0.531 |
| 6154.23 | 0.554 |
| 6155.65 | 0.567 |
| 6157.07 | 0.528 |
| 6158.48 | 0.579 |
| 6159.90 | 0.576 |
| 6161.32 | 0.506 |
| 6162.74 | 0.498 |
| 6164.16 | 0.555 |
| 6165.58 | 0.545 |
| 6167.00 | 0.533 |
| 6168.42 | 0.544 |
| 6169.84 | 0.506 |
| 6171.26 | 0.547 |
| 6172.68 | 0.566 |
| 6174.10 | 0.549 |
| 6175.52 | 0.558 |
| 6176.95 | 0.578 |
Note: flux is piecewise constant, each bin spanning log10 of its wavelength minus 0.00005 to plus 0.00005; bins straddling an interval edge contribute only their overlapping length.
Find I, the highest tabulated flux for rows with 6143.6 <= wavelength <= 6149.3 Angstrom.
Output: 0.571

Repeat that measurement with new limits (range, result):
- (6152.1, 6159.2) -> 0.579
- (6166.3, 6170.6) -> 0.544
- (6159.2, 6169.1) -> 0.576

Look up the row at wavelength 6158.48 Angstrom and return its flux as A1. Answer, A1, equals 0.579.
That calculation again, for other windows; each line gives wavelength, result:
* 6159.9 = 0.576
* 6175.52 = 0.558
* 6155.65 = 0.567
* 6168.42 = 0.544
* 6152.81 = 0.531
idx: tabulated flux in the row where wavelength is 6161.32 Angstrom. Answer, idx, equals 0.506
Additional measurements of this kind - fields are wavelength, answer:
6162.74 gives 0.498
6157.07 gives 0.528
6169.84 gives 0.506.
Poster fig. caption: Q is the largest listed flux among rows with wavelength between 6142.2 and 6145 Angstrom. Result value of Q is 0.571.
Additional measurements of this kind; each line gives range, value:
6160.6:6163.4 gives 0.506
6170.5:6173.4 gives 0.566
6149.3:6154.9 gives 0.567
